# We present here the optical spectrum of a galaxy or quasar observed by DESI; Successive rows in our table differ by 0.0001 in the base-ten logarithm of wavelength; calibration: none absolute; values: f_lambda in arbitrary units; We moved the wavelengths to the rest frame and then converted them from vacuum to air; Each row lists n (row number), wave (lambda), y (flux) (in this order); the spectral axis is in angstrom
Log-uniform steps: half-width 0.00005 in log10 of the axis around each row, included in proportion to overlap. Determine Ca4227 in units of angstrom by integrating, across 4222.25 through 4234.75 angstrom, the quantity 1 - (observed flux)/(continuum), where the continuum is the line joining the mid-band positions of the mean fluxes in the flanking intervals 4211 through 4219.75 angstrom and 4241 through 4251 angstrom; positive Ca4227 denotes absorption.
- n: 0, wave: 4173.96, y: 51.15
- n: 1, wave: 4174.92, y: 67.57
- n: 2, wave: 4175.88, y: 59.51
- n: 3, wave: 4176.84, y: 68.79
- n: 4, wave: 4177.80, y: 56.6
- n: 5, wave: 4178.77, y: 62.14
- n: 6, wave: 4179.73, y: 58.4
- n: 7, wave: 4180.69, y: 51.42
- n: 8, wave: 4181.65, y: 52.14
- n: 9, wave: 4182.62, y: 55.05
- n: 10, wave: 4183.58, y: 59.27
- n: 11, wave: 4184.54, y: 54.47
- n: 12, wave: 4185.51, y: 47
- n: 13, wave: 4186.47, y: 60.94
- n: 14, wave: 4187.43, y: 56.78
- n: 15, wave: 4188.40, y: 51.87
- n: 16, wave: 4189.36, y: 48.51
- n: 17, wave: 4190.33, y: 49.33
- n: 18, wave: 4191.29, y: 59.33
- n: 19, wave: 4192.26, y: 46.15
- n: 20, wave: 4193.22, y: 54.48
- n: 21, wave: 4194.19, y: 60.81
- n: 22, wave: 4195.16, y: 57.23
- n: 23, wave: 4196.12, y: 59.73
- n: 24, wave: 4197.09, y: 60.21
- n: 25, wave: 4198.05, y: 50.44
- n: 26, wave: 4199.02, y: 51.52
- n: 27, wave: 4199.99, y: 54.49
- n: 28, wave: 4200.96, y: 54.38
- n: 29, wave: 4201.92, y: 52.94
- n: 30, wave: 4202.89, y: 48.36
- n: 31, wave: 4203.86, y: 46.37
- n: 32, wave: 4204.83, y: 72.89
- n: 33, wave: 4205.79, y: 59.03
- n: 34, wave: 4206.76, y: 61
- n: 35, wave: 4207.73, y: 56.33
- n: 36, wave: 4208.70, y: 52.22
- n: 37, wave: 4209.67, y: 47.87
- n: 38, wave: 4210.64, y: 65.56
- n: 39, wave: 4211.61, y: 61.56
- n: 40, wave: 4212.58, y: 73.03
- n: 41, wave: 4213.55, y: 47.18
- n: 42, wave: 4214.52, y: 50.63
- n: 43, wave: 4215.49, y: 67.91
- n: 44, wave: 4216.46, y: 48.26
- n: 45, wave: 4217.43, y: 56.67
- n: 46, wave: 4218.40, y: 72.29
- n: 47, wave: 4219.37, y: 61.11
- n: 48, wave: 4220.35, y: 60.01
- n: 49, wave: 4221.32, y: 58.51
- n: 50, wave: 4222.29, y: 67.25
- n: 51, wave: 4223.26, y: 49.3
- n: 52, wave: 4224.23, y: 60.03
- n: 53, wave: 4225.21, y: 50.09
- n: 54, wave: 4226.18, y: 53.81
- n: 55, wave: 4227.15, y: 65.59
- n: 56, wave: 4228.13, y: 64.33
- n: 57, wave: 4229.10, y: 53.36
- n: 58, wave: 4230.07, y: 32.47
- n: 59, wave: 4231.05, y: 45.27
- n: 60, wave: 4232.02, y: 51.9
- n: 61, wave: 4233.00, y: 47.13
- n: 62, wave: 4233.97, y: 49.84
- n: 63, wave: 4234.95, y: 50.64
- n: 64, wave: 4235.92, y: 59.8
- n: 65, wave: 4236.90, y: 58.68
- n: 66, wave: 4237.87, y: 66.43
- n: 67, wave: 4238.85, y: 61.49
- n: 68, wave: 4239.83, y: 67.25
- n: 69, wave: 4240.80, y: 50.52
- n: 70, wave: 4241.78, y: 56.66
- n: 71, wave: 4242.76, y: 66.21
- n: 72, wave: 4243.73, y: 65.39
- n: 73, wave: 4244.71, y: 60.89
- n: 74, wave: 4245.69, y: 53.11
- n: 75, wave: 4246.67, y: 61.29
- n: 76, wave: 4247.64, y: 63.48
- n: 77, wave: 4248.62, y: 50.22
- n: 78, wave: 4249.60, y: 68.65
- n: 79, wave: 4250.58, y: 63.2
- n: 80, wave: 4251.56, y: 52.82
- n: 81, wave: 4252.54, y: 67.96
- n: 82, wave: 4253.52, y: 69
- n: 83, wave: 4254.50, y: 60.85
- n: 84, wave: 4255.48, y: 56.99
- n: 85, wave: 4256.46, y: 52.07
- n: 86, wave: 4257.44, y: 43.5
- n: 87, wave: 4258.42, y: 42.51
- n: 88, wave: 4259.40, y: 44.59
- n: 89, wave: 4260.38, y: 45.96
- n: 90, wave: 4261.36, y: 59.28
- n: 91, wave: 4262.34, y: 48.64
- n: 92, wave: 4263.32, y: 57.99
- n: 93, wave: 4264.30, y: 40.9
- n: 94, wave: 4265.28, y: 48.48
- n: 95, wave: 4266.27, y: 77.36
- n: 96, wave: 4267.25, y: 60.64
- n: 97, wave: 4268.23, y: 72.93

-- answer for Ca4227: 1.6 angstrom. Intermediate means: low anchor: 59.9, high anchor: 60.6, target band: 52.5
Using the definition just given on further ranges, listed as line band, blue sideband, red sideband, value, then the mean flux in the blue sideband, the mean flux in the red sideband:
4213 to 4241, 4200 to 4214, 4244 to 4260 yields 0.37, 57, 57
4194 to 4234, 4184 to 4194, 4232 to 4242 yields -0.94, 53.2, 56.6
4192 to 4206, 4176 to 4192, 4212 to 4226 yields 0.40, 55.7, 58.7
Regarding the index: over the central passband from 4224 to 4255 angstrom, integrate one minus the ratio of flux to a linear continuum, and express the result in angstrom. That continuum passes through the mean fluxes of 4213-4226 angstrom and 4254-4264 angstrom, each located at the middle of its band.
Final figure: -2.0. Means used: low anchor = 57.6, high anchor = 51.1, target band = 57.7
